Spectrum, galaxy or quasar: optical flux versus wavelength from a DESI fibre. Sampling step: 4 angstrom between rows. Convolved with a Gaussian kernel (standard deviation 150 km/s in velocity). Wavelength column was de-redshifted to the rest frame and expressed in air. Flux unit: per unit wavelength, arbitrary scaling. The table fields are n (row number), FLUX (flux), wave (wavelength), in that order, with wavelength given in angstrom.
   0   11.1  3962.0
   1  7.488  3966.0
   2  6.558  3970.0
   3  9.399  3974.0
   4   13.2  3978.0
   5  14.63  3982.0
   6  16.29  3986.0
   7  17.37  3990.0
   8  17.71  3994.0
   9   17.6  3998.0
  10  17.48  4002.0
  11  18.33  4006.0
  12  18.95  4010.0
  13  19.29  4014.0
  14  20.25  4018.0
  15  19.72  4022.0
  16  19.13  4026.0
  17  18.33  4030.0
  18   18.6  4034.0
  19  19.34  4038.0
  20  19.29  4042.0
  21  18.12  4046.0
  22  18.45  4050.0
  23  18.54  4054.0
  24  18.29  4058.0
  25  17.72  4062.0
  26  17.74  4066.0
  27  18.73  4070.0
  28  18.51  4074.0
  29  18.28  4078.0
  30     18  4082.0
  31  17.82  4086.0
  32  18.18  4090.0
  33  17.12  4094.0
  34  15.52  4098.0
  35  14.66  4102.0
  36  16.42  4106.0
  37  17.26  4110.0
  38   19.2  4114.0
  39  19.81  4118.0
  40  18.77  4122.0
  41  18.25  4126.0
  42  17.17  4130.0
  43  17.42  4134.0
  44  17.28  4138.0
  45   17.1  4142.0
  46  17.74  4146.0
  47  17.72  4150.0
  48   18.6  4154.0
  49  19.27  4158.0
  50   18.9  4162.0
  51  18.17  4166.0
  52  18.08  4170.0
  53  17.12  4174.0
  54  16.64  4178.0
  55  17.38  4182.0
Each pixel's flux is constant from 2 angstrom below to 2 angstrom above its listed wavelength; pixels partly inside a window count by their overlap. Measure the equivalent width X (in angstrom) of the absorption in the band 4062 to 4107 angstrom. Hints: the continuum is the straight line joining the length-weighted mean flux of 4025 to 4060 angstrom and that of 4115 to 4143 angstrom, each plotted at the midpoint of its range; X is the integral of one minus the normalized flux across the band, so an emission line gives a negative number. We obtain 2.38 angstrom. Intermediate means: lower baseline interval 18.7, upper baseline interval 18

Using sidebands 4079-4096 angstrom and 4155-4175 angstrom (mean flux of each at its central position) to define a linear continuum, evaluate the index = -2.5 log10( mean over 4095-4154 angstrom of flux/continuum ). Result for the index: 0.04 mag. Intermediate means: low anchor 17.8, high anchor 18.4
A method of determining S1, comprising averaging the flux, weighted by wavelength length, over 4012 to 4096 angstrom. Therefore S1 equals 18.5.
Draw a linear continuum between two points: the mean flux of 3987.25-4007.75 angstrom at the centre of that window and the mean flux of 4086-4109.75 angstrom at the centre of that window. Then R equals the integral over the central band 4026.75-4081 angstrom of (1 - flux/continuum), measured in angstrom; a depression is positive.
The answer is -4.5 angstrom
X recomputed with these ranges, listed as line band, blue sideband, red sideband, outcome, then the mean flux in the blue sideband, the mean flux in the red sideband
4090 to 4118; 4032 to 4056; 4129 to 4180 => 1.8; 18.7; 17.8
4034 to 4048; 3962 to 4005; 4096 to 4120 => -3.3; 13.8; 17.1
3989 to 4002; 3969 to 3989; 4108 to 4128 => -4.2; 12.6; 18.7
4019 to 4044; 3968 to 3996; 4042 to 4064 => -3.3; 13.6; 18.3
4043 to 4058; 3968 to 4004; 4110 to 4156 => -2.2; 14.5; 18.1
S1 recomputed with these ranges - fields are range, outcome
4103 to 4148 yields 17.8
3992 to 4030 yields 18.7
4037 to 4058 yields 18.7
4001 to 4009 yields 18.1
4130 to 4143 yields 17.3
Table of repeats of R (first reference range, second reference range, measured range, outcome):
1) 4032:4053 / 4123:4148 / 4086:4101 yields 0.98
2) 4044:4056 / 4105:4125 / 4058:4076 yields 0.18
